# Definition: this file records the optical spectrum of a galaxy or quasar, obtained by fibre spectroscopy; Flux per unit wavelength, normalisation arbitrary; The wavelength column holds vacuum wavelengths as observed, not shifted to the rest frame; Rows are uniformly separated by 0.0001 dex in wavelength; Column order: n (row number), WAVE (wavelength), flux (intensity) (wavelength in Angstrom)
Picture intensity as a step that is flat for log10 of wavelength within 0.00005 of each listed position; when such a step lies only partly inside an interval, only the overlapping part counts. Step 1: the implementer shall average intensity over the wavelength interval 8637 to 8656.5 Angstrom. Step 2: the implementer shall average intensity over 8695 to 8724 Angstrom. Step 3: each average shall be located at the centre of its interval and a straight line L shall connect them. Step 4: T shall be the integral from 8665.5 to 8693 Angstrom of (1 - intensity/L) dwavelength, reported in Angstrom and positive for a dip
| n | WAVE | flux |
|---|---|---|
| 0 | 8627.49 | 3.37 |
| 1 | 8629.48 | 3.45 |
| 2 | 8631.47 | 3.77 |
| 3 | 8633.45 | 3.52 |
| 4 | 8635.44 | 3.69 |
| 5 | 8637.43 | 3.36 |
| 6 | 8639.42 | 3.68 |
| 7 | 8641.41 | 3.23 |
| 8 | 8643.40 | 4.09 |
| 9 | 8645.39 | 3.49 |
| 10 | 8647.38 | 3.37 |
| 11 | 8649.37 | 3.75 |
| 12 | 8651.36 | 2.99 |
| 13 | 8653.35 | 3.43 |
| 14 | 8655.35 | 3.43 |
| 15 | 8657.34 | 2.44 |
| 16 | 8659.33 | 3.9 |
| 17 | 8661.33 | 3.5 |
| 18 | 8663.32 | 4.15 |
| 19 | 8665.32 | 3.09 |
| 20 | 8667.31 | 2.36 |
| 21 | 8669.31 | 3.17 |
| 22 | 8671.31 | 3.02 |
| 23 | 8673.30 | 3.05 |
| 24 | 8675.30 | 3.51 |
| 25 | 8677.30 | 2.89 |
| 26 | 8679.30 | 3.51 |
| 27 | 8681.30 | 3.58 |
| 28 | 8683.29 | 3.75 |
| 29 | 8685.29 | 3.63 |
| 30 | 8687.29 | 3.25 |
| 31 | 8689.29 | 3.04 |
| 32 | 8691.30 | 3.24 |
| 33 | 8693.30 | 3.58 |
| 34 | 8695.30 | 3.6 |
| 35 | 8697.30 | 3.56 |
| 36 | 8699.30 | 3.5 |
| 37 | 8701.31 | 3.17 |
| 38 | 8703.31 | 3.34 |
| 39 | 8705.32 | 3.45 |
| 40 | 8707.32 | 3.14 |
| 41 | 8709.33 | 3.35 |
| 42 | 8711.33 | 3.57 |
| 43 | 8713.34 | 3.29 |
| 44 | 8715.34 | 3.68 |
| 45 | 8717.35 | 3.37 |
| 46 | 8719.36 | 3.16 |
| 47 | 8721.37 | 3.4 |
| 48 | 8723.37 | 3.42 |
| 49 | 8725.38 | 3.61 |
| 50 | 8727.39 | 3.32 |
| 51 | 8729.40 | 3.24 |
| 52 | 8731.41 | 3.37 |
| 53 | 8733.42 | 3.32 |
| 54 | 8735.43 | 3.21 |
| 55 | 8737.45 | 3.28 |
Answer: 1.6 Angstrom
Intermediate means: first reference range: 3.48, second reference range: 3.4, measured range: 3.24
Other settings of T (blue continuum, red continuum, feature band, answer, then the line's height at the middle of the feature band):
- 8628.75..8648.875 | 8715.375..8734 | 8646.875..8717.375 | 2.43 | 3.47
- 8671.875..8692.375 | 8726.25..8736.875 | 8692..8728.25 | -1.13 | 3.31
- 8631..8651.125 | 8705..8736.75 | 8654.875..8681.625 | 1.94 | 3.5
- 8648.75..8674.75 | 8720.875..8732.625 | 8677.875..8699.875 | -1.03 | 3.31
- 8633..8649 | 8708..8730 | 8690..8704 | 0.10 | 3.45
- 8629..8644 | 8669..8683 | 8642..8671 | 0.65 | 3.43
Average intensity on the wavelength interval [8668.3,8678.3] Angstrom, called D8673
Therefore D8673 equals 3.13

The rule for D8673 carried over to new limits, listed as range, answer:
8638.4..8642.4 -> 3.45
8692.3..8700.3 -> 3.56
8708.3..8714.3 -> 3.4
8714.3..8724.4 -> 3.41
